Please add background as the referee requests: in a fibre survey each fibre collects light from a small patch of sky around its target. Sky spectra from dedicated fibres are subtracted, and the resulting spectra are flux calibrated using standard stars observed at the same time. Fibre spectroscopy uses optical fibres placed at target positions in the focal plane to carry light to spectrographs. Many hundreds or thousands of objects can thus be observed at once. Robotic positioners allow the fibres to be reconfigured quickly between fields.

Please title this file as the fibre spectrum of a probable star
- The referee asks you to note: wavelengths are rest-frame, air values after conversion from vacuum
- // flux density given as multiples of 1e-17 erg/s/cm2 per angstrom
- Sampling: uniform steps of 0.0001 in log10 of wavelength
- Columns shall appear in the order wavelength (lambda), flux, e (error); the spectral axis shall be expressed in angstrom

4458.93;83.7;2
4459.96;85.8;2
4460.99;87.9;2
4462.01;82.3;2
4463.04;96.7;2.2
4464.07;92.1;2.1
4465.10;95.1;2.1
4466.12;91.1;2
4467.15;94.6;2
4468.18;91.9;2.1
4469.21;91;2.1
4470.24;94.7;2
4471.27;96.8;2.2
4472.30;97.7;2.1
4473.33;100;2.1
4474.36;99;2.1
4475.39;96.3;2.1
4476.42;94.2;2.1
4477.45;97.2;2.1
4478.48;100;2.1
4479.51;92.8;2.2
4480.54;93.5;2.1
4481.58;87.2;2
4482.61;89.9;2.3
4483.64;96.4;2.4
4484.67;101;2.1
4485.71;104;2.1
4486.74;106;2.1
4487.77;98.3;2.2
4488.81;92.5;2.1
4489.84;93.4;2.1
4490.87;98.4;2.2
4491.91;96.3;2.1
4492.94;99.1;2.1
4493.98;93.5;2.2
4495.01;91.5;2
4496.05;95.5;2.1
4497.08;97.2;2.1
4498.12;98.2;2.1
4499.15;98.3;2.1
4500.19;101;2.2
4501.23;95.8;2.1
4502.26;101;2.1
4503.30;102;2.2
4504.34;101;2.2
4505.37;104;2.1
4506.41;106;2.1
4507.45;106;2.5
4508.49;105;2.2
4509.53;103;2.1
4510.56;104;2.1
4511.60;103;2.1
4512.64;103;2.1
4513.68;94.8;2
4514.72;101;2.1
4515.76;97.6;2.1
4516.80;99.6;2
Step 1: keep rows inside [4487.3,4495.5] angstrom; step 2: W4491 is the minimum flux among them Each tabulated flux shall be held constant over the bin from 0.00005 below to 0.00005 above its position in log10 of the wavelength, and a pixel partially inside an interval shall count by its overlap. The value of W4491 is 91.5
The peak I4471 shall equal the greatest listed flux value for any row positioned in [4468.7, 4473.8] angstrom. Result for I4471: 100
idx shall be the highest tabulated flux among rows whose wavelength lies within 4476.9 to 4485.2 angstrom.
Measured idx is 101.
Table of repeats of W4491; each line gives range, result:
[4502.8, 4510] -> 101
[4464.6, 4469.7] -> 91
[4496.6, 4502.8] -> 95.8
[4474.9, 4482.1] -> 87.2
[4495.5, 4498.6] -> 95.5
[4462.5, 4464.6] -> 92.1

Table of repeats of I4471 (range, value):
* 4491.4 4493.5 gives 99.1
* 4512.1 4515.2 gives 103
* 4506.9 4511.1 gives 106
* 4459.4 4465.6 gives 96.7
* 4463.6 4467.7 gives 95.1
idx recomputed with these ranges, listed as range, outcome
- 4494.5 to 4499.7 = 98.3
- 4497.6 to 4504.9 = 102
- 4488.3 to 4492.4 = 98.4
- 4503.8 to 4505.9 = 104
